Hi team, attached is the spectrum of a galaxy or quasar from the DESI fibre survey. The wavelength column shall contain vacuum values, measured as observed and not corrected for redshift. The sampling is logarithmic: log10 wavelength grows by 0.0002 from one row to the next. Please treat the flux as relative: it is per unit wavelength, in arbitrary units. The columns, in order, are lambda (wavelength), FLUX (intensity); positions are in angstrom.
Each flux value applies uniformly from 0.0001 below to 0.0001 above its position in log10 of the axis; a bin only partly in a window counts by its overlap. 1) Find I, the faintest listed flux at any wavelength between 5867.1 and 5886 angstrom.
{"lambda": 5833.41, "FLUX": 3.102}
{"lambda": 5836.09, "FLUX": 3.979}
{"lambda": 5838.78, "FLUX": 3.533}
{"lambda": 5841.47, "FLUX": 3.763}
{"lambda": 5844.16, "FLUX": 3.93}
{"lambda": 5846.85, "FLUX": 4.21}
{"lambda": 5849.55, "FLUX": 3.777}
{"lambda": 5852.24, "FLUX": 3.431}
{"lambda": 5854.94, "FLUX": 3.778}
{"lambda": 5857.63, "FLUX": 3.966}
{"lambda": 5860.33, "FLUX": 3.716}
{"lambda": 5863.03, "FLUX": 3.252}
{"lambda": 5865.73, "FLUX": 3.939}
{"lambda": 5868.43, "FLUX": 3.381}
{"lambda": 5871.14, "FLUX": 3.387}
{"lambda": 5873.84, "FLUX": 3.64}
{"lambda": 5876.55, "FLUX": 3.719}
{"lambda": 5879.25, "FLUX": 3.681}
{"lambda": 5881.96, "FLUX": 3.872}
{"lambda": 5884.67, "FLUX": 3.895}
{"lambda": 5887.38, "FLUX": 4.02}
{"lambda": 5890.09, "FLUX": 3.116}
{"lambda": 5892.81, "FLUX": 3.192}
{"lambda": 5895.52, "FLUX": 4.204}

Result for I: 3.381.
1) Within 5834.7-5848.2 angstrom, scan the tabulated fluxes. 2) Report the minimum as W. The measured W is 3.533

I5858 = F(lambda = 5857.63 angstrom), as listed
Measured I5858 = 3.966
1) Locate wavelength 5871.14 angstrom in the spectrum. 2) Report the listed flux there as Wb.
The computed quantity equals 3.387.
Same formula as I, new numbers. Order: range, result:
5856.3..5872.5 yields 3.252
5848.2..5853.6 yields 3.431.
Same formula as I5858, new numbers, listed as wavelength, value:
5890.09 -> 3.116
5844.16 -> 3.93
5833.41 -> 3.102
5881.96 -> 3.872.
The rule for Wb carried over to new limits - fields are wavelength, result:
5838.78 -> 3.533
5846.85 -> 4.21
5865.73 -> 3.939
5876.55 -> 3.719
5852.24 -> 3.431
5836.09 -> 3.979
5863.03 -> 3.252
